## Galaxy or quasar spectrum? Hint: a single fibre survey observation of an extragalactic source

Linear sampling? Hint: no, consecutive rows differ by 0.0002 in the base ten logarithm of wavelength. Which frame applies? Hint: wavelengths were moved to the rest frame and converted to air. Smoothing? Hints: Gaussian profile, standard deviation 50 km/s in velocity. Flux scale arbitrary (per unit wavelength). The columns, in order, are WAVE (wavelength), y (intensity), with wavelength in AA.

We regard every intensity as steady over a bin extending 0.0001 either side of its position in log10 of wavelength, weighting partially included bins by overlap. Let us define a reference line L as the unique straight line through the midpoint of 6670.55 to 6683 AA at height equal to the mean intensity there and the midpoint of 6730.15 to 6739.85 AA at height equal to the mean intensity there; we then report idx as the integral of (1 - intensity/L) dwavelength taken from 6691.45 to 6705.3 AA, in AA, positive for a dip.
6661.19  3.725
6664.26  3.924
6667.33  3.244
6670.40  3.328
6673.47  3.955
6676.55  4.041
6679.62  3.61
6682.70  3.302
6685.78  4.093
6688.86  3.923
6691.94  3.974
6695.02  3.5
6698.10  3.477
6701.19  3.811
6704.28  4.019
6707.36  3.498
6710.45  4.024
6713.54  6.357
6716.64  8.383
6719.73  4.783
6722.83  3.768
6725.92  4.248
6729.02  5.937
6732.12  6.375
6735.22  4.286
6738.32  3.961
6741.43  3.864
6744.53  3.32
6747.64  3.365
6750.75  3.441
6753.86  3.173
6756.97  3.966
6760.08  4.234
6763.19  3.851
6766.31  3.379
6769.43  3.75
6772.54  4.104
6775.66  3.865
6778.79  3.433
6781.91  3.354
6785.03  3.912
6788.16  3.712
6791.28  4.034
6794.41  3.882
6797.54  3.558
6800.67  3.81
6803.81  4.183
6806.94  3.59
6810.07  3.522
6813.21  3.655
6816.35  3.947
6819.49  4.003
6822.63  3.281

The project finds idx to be 1.5 AA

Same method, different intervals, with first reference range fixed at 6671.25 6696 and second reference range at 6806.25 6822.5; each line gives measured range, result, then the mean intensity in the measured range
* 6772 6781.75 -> 0.1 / 3.7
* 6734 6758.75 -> 0.6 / 3.67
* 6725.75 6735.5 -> -4.4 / 5.47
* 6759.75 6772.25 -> -0.2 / 3.79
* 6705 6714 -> -1.4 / 4.37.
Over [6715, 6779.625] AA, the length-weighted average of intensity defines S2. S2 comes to 4.27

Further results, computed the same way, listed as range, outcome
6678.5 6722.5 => 4.33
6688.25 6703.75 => 3.74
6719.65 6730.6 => 4.68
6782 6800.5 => 3.78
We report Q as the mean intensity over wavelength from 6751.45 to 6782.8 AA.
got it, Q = 3.71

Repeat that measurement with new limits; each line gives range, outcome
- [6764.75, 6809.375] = 3.75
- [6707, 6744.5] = 4.94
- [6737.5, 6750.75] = 3.59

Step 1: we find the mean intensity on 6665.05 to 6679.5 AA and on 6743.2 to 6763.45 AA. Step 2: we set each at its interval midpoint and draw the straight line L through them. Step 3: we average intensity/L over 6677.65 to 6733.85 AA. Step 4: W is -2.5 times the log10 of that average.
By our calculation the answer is -0.23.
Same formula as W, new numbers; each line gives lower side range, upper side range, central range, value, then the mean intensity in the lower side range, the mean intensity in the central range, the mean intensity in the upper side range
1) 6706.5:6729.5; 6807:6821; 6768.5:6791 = 0.14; 5.13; 3.75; 3.76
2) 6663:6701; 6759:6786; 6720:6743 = -0.24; 3.7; 4.64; 3.75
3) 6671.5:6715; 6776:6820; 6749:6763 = 0.03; 3.96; 3.71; 3.75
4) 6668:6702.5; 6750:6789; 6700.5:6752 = -0.23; 3.72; 4.57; 3.71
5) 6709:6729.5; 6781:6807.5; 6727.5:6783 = 0.16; 5.33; 3.98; 3.8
